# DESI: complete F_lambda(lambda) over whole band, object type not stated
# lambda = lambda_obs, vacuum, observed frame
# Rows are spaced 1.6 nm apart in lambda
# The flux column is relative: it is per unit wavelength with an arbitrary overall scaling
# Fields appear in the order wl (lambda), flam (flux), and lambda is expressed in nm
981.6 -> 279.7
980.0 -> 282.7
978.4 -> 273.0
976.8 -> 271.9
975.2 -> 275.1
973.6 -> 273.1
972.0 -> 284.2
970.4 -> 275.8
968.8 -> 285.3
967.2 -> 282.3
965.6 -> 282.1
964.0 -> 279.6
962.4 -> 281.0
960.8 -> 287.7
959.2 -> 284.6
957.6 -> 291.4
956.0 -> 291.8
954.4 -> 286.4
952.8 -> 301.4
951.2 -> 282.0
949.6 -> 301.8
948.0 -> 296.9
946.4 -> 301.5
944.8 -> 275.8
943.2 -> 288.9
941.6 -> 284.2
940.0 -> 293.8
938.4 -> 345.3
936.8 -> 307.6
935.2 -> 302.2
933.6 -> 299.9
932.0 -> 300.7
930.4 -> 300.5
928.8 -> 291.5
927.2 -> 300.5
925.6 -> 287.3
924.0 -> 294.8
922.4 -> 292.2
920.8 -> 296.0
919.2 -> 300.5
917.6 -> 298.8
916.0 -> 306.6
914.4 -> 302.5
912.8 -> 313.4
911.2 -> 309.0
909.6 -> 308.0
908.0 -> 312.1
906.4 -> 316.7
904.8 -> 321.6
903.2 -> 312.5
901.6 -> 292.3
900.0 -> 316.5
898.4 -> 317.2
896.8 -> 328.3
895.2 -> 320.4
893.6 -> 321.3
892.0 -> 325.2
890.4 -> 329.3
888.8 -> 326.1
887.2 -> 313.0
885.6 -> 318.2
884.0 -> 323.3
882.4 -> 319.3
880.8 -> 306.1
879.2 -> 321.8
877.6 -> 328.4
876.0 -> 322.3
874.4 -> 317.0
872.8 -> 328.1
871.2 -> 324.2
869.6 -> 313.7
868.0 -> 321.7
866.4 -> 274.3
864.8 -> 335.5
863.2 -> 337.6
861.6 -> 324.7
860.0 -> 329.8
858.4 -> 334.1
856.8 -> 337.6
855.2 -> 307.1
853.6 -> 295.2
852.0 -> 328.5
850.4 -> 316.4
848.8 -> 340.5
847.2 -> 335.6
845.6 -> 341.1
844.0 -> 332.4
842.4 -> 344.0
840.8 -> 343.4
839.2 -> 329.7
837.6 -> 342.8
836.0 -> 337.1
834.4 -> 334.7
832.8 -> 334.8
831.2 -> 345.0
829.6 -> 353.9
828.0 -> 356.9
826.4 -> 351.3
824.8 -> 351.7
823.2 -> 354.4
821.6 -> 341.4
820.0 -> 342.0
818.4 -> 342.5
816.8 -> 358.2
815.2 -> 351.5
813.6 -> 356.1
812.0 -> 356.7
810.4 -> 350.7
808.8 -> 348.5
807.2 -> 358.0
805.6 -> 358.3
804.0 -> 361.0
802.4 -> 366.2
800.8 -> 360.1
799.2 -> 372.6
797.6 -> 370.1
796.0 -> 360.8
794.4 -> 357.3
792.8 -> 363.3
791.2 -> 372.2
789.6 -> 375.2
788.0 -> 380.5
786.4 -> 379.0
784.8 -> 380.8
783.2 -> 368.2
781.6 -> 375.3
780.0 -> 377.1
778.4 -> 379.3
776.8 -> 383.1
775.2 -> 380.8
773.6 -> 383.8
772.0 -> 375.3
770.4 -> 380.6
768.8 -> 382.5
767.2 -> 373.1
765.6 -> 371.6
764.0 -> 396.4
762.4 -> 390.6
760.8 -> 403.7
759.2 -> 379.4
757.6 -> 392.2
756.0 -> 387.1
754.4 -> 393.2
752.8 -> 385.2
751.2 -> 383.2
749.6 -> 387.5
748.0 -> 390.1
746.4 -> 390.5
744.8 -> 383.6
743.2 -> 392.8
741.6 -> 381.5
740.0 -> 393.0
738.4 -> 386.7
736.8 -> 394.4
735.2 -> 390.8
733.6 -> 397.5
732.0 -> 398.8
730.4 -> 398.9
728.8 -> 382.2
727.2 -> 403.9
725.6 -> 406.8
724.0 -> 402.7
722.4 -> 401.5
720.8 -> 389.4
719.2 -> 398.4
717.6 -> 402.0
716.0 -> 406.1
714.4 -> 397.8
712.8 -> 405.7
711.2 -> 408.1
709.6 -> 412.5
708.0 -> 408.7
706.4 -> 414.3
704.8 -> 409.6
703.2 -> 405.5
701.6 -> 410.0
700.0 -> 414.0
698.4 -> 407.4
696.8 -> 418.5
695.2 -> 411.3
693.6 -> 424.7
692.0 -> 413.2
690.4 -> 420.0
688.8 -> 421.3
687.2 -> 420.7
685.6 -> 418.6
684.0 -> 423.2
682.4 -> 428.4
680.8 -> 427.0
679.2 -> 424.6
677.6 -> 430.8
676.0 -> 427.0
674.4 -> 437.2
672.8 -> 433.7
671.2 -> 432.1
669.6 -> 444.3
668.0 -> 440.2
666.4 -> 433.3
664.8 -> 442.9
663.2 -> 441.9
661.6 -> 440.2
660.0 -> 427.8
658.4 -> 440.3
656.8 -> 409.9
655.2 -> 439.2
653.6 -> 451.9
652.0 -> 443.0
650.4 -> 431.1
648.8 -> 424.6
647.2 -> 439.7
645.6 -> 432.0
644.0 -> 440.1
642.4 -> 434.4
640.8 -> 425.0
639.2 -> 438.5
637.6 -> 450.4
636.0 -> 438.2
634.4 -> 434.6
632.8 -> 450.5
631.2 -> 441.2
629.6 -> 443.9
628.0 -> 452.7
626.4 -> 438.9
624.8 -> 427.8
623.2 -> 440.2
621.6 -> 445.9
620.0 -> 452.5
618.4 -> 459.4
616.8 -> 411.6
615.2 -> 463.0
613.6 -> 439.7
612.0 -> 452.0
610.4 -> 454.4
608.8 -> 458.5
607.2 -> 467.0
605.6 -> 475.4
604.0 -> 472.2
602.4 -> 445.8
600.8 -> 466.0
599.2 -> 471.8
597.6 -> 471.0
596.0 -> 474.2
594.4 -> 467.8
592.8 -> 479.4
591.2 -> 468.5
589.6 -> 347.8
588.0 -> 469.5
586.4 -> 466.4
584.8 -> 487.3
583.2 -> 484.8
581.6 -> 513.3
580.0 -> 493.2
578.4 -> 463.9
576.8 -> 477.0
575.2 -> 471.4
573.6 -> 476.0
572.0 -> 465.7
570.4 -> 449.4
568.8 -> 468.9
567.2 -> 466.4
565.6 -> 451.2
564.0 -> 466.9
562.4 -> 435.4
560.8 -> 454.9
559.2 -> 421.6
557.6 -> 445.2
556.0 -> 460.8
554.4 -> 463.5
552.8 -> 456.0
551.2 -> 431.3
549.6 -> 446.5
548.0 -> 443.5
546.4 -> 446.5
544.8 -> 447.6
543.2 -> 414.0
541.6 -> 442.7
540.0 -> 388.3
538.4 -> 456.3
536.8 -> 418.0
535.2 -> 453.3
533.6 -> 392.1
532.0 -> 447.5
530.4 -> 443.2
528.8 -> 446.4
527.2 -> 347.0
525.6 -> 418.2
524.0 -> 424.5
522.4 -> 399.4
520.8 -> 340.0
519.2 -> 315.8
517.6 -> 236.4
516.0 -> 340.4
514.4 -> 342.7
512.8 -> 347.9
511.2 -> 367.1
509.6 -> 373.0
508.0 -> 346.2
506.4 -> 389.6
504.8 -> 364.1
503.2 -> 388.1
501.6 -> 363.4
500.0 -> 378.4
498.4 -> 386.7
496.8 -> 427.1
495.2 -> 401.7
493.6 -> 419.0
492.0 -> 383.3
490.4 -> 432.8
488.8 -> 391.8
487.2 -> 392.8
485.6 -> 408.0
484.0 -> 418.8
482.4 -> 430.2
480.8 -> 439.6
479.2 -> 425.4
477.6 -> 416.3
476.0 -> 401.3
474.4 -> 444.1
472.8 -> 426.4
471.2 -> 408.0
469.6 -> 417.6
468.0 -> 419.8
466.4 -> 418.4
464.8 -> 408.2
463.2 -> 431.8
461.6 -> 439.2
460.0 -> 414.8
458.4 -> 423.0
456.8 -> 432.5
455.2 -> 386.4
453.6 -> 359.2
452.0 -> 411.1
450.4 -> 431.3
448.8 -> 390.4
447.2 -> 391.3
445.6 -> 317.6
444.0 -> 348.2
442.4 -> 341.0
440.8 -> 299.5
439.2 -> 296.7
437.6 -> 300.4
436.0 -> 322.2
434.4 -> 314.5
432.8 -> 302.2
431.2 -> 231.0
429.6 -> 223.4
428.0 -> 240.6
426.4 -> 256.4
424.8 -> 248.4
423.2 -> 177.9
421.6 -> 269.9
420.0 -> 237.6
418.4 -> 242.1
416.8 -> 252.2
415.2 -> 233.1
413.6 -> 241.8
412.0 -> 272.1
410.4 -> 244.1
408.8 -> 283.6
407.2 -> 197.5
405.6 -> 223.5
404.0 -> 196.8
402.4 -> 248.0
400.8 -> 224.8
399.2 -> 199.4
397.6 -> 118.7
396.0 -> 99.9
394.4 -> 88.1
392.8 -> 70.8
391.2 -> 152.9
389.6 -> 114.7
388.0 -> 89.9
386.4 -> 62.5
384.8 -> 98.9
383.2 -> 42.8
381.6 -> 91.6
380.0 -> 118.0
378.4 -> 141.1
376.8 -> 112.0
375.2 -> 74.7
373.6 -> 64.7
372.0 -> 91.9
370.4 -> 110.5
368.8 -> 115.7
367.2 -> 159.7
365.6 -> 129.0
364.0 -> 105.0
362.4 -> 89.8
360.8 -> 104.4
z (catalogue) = 0.000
